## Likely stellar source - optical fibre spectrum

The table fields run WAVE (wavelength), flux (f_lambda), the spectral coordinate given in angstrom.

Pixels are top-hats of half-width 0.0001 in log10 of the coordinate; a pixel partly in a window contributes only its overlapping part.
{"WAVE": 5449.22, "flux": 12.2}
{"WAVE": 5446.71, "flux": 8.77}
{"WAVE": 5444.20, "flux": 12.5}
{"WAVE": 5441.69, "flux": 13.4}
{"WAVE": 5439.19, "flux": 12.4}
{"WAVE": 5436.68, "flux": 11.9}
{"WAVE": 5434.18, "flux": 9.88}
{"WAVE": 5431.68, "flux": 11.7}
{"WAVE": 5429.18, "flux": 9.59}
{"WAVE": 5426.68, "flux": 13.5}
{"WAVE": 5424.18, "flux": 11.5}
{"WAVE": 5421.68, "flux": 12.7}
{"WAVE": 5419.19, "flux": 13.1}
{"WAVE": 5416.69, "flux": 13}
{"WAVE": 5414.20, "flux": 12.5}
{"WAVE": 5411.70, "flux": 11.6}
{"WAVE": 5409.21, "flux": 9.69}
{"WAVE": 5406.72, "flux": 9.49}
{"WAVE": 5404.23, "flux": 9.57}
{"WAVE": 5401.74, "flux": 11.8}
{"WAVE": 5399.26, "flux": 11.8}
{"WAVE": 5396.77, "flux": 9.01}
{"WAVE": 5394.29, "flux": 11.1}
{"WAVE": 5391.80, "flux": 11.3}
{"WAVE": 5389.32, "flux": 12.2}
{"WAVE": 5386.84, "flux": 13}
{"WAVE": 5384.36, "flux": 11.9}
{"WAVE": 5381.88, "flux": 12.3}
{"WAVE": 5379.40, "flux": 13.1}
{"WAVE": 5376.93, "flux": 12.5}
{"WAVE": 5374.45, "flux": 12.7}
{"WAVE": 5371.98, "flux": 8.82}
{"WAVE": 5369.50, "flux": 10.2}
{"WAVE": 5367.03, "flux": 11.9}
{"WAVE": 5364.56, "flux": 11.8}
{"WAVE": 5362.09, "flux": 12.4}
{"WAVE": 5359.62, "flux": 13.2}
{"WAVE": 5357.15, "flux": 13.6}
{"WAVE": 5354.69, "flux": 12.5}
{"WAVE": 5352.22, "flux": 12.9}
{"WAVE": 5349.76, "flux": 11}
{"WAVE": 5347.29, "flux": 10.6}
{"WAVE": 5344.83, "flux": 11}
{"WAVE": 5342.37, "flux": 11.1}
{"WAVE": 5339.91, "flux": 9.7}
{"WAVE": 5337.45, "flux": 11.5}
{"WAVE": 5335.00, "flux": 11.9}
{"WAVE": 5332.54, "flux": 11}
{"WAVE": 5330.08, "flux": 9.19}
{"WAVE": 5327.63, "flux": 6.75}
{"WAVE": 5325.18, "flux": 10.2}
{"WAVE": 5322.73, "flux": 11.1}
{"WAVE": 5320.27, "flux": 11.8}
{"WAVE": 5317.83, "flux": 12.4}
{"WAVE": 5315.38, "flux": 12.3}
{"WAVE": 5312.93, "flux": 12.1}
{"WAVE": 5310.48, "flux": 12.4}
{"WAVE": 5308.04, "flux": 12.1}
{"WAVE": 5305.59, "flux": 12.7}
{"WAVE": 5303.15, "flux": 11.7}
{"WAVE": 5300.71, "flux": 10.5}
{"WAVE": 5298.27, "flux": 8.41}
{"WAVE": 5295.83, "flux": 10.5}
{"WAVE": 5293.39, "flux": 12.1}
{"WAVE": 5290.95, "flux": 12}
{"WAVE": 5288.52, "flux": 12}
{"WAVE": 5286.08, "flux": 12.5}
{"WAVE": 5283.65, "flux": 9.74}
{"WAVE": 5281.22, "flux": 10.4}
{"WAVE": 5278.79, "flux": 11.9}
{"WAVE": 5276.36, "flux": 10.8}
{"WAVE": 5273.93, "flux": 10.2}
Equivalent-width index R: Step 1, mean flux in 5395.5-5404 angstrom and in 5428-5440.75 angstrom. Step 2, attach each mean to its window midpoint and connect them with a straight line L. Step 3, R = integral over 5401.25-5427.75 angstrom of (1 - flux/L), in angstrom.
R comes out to -1.8 angstrom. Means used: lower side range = 10.7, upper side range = 11.2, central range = 11.7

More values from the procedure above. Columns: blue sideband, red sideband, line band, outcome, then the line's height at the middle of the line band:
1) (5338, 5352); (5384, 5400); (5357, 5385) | -1.98 angstrom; 11.2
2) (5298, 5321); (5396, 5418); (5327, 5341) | 1.72 angstrom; 11.6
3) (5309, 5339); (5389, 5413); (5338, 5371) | -2.27 angstrom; 10.9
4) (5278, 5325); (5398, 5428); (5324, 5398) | 1.52 angstrom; 11.6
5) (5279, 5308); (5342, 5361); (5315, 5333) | 1.76 angstrom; 11.6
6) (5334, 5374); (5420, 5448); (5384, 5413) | 1.45 angstrom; 11.6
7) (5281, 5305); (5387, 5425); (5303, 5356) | -0.46 angstrom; 11.2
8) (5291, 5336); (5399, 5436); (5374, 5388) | -1.57 angstrom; 11.3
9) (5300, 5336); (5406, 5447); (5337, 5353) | 0.41 angstrom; 11.3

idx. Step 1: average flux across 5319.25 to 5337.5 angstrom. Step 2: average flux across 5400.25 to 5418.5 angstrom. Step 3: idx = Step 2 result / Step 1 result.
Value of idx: 1.08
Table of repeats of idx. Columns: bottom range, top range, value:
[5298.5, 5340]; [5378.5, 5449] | 1.04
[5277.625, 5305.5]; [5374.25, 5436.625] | 1.04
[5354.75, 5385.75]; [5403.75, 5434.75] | 0.95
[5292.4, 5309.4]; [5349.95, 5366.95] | 1.13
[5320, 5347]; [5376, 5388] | 1.20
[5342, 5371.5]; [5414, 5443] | 1.02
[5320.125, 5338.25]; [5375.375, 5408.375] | 1.11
